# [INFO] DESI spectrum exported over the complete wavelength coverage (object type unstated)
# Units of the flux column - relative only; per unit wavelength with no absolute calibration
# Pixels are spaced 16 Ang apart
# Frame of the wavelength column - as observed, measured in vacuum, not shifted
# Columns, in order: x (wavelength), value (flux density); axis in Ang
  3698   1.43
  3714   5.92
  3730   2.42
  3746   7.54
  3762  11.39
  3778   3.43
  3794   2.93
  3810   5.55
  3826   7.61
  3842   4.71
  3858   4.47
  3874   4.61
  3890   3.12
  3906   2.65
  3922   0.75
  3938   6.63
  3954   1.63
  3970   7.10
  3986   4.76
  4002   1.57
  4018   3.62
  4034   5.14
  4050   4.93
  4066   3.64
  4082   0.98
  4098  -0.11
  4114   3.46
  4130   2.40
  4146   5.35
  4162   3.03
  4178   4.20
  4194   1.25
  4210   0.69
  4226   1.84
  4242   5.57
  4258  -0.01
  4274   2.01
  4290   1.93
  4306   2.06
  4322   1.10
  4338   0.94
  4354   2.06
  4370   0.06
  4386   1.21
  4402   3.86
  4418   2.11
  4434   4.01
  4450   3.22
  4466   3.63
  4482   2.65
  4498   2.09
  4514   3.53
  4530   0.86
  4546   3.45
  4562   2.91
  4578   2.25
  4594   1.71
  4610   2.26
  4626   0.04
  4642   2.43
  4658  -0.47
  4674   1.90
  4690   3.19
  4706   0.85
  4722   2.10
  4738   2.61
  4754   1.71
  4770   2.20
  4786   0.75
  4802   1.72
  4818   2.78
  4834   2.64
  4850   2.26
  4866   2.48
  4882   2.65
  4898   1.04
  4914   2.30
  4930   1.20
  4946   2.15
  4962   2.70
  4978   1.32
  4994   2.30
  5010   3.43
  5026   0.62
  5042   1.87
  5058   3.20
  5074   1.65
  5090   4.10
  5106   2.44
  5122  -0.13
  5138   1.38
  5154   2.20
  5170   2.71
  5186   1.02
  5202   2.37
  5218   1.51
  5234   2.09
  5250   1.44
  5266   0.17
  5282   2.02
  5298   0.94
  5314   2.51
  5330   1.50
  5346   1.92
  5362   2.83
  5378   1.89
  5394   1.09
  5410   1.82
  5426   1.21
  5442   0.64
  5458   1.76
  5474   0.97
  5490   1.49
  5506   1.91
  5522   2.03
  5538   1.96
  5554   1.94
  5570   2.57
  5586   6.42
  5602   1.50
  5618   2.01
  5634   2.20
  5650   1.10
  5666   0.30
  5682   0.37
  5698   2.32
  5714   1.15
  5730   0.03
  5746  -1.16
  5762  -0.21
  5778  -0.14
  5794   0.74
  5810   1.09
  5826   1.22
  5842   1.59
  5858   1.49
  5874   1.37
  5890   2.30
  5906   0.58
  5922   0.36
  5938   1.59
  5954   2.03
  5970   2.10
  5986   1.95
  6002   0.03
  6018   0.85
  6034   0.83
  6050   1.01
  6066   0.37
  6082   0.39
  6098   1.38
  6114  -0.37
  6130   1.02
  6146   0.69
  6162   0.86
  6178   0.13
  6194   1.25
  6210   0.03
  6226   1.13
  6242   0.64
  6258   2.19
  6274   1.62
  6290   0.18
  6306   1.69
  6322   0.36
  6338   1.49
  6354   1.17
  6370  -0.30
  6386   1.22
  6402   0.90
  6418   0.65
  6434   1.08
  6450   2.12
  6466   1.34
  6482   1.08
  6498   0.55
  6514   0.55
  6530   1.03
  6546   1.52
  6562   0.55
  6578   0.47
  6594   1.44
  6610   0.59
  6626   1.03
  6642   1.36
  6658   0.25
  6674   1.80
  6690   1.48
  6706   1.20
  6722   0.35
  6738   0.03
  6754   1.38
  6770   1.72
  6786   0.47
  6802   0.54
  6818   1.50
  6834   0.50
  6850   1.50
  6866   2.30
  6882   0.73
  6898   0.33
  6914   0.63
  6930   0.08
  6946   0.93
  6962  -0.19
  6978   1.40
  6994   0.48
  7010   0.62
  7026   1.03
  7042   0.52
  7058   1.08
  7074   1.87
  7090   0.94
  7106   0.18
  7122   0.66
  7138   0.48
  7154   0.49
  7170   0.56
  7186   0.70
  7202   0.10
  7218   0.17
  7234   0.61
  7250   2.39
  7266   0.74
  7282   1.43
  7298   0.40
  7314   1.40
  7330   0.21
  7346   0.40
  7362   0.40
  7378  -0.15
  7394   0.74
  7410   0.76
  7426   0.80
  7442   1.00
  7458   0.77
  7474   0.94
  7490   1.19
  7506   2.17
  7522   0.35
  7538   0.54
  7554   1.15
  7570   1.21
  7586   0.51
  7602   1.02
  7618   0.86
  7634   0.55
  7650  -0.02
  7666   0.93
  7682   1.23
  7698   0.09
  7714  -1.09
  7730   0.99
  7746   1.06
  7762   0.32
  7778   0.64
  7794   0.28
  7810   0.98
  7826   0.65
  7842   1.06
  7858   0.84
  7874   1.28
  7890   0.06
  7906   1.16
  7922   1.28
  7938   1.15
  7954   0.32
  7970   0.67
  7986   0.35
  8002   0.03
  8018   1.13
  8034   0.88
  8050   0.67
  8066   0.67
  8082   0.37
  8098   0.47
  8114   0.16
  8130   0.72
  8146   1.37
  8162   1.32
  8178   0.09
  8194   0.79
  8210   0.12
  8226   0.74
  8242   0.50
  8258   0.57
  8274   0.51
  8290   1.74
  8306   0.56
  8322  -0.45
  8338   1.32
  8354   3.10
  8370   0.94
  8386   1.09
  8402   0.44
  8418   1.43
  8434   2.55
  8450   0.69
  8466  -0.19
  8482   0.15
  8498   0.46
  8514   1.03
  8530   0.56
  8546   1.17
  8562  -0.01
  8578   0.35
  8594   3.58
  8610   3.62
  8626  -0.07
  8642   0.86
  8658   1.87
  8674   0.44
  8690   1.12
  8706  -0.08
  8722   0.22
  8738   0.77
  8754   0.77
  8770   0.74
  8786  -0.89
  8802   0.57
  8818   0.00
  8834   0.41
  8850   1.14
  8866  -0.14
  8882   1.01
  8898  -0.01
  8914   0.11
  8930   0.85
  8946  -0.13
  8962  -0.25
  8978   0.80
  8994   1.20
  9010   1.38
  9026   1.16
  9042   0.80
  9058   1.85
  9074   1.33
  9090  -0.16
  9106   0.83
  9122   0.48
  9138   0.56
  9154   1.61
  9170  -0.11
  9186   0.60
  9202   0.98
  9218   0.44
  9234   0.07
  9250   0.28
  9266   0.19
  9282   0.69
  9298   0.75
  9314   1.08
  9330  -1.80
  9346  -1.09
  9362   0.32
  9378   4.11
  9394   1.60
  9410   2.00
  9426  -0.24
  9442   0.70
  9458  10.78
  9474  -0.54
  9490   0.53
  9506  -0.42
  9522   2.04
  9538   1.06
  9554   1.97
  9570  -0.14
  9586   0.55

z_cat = 1.31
